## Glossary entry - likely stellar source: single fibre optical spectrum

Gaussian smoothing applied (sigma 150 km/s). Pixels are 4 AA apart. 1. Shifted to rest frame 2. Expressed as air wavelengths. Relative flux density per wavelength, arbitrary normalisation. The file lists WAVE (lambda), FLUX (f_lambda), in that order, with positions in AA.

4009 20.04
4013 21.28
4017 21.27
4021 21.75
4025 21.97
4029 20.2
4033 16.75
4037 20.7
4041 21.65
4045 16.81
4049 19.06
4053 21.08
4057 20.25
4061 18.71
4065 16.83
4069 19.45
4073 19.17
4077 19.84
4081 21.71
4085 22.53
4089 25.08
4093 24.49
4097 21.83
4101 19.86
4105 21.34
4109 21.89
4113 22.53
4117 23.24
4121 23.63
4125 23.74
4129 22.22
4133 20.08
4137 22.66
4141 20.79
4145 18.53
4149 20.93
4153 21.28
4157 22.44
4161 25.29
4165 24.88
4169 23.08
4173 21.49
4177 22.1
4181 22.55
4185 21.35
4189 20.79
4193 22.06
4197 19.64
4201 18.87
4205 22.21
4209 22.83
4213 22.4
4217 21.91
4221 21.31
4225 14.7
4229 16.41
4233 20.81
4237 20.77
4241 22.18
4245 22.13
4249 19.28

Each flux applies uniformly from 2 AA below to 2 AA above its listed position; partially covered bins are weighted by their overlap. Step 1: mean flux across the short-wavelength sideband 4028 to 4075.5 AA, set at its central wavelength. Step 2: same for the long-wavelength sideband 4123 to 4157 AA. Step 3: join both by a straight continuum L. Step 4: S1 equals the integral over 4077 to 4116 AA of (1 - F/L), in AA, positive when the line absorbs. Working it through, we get -3.78 AA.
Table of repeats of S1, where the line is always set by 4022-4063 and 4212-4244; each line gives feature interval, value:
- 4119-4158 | -3.32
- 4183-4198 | -0.79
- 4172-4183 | -1.17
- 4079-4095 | -2.92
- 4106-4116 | -1.18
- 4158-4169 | -2.50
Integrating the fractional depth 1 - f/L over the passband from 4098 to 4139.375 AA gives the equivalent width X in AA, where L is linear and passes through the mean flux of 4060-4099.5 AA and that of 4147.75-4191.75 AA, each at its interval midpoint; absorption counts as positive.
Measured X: -0.9 AA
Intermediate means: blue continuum 21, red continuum 22.4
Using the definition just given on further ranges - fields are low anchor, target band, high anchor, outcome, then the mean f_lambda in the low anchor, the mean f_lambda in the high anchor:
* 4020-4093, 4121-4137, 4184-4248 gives -1.5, 20.3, 20.6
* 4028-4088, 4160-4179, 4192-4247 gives -2.8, 19.7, 20.6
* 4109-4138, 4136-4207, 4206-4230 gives -1.3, 22.5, 20.2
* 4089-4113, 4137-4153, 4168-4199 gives 1.0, 22.2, 21.6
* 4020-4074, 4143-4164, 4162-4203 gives -0.5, 19.6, 21.8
